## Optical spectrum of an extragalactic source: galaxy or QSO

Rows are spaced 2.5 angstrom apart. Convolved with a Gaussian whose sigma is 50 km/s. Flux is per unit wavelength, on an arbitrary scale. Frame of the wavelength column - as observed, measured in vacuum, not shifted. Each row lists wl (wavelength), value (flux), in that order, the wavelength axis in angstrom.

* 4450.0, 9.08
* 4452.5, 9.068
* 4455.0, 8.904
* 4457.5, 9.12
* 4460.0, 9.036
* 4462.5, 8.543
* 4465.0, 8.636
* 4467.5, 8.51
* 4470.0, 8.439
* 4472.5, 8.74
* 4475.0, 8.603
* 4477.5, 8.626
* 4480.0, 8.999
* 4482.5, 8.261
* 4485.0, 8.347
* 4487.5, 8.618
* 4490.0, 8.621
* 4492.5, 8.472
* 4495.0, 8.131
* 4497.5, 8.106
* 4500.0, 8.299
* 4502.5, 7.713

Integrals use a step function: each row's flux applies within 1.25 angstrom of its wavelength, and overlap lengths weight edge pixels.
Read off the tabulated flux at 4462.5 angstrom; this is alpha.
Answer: 8.543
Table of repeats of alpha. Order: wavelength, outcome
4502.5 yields 7.713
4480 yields 8.999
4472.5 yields 8.74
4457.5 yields 9.12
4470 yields 8.439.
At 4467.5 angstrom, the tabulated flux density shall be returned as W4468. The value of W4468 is 8.51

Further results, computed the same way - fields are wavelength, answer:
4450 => 9.08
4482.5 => 8.261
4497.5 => 8.106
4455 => 8.904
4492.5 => 8.472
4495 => 8.131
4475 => 8.603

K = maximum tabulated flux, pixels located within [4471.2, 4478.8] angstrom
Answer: 8.74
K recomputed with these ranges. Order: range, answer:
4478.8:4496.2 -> 8.999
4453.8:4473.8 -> 9.12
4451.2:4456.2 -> 9.068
